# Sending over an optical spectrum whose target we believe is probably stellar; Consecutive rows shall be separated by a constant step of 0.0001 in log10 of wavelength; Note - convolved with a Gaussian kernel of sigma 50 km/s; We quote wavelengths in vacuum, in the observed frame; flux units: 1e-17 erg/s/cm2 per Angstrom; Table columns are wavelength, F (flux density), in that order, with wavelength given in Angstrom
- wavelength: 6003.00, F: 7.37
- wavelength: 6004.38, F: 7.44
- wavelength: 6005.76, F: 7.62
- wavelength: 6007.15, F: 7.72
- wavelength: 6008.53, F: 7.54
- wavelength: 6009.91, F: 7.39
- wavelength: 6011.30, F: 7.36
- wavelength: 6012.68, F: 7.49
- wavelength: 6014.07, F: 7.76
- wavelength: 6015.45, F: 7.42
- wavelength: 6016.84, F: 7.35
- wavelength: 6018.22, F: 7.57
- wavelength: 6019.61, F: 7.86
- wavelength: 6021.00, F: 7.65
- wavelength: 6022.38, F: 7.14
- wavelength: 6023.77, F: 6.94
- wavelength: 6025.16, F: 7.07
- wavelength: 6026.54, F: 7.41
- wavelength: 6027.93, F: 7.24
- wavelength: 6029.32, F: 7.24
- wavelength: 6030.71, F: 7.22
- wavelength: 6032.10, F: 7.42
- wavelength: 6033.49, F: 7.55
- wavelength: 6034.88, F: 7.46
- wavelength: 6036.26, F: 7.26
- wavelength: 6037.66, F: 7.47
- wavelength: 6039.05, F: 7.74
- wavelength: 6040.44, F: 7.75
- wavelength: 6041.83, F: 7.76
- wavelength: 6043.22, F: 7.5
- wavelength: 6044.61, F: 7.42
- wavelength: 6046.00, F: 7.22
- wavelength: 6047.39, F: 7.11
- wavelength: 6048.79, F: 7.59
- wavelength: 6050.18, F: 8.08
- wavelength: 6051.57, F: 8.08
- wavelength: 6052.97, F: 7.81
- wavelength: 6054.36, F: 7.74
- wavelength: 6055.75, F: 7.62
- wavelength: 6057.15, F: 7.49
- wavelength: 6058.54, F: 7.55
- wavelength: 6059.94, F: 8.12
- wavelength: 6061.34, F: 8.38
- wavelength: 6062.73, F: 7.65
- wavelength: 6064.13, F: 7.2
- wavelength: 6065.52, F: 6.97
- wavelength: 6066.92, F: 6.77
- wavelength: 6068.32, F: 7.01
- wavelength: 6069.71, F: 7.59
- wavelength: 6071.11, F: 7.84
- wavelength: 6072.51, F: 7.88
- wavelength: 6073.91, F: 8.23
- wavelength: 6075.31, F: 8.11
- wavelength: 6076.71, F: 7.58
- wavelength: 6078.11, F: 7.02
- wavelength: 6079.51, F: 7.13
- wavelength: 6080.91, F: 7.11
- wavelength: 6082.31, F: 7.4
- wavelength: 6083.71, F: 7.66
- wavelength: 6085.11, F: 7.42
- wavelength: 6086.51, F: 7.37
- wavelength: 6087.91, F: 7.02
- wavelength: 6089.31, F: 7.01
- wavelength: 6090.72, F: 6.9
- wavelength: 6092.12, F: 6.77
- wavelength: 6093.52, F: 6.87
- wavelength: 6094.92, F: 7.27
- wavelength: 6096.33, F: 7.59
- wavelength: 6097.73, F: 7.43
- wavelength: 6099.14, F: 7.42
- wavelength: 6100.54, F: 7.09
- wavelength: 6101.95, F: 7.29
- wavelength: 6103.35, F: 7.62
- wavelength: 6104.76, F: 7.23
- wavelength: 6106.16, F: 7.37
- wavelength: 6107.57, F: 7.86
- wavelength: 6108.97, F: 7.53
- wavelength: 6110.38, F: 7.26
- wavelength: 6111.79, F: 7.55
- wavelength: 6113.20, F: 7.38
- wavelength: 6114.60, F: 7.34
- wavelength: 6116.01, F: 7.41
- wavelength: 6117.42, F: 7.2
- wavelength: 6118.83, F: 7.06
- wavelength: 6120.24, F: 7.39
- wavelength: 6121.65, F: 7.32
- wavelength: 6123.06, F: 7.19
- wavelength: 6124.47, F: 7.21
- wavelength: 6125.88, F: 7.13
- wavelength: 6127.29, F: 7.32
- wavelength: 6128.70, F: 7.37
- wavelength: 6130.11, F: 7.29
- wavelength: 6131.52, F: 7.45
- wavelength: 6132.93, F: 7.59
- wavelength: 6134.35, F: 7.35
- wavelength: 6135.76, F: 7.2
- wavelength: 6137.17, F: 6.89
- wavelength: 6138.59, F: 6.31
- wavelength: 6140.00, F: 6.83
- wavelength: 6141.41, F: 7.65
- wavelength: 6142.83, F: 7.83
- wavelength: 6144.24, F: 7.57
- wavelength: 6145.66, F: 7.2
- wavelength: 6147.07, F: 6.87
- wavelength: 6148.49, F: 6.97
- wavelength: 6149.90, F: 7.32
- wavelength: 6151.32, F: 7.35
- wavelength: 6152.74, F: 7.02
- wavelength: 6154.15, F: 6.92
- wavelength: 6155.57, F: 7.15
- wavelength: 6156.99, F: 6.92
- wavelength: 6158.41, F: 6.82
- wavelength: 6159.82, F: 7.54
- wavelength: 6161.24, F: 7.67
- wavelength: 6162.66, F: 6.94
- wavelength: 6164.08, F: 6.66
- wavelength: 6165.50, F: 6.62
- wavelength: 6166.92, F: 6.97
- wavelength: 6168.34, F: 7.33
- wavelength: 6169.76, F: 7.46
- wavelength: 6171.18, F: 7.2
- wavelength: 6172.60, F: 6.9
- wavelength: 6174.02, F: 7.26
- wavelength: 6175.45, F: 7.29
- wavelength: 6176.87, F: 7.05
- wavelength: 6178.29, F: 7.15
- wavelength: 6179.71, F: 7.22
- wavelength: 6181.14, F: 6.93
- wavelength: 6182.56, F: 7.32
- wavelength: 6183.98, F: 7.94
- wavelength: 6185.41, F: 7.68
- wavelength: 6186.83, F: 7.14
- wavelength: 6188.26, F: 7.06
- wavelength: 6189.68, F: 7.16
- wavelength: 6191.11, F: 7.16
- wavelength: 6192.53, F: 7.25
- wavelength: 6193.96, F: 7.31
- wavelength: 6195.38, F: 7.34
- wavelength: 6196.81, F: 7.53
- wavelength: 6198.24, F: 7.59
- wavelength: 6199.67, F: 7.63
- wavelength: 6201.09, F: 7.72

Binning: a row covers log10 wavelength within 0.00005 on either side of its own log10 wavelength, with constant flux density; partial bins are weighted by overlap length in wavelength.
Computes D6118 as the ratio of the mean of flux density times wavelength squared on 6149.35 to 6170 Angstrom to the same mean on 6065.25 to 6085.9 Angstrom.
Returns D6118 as 0.98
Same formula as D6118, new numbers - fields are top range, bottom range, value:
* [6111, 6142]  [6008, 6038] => 1.01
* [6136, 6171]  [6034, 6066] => 0.97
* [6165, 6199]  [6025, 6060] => 1.01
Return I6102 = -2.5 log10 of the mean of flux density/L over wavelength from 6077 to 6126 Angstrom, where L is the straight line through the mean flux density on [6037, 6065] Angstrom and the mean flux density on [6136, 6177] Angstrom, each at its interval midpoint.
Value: 0.017 mag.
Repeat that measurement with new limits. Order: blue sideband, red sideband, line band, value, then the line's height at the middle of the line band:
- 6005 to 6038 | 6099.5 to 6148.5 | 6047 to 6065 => -0.05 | 7.38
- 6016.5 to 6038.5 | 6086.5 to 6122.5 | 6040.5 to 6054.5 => -0.04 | 7.35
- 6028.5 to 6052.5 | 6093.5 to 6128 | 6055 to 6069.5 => 0.00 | 7.47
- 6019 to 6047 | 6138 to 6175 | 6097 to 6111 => -0.02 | 7.25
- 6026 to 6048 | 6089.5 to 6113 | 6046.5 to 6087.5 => -0.03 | 7.37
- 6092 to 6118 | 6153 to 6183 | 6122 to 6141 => 0.01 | 7.25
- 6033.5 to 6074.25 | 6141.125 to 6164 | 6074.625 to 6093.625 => 0.03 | 7.47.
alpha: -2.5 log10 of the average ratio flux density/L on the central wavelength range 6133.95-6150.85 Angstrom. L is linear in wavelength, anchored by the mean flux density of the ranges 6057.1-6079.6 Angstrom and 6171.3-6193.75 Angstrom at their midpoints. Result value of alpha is 0.03 mag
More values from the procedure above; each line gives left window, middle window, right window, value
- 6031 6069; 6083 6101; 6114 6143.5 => 0.02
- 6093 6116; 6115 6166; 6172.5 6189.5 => 0.02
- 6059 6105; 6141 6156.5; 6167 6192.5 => 0.01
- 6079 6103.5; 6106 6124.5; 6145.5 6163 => -0.03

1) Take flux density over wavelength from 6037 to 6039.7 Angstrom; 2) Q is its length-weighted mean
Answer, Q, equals 7.61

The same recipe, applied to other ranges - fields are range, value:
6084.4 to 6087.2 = 7.4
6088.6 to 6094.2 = 6.89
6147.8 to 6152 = 7.22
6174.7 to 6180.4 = 7.18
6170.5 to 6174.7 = 7.12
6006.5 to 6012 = 7.51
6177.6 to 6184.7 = 7.31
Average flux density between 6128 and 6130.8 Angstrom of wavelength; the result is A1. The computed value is 7.33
